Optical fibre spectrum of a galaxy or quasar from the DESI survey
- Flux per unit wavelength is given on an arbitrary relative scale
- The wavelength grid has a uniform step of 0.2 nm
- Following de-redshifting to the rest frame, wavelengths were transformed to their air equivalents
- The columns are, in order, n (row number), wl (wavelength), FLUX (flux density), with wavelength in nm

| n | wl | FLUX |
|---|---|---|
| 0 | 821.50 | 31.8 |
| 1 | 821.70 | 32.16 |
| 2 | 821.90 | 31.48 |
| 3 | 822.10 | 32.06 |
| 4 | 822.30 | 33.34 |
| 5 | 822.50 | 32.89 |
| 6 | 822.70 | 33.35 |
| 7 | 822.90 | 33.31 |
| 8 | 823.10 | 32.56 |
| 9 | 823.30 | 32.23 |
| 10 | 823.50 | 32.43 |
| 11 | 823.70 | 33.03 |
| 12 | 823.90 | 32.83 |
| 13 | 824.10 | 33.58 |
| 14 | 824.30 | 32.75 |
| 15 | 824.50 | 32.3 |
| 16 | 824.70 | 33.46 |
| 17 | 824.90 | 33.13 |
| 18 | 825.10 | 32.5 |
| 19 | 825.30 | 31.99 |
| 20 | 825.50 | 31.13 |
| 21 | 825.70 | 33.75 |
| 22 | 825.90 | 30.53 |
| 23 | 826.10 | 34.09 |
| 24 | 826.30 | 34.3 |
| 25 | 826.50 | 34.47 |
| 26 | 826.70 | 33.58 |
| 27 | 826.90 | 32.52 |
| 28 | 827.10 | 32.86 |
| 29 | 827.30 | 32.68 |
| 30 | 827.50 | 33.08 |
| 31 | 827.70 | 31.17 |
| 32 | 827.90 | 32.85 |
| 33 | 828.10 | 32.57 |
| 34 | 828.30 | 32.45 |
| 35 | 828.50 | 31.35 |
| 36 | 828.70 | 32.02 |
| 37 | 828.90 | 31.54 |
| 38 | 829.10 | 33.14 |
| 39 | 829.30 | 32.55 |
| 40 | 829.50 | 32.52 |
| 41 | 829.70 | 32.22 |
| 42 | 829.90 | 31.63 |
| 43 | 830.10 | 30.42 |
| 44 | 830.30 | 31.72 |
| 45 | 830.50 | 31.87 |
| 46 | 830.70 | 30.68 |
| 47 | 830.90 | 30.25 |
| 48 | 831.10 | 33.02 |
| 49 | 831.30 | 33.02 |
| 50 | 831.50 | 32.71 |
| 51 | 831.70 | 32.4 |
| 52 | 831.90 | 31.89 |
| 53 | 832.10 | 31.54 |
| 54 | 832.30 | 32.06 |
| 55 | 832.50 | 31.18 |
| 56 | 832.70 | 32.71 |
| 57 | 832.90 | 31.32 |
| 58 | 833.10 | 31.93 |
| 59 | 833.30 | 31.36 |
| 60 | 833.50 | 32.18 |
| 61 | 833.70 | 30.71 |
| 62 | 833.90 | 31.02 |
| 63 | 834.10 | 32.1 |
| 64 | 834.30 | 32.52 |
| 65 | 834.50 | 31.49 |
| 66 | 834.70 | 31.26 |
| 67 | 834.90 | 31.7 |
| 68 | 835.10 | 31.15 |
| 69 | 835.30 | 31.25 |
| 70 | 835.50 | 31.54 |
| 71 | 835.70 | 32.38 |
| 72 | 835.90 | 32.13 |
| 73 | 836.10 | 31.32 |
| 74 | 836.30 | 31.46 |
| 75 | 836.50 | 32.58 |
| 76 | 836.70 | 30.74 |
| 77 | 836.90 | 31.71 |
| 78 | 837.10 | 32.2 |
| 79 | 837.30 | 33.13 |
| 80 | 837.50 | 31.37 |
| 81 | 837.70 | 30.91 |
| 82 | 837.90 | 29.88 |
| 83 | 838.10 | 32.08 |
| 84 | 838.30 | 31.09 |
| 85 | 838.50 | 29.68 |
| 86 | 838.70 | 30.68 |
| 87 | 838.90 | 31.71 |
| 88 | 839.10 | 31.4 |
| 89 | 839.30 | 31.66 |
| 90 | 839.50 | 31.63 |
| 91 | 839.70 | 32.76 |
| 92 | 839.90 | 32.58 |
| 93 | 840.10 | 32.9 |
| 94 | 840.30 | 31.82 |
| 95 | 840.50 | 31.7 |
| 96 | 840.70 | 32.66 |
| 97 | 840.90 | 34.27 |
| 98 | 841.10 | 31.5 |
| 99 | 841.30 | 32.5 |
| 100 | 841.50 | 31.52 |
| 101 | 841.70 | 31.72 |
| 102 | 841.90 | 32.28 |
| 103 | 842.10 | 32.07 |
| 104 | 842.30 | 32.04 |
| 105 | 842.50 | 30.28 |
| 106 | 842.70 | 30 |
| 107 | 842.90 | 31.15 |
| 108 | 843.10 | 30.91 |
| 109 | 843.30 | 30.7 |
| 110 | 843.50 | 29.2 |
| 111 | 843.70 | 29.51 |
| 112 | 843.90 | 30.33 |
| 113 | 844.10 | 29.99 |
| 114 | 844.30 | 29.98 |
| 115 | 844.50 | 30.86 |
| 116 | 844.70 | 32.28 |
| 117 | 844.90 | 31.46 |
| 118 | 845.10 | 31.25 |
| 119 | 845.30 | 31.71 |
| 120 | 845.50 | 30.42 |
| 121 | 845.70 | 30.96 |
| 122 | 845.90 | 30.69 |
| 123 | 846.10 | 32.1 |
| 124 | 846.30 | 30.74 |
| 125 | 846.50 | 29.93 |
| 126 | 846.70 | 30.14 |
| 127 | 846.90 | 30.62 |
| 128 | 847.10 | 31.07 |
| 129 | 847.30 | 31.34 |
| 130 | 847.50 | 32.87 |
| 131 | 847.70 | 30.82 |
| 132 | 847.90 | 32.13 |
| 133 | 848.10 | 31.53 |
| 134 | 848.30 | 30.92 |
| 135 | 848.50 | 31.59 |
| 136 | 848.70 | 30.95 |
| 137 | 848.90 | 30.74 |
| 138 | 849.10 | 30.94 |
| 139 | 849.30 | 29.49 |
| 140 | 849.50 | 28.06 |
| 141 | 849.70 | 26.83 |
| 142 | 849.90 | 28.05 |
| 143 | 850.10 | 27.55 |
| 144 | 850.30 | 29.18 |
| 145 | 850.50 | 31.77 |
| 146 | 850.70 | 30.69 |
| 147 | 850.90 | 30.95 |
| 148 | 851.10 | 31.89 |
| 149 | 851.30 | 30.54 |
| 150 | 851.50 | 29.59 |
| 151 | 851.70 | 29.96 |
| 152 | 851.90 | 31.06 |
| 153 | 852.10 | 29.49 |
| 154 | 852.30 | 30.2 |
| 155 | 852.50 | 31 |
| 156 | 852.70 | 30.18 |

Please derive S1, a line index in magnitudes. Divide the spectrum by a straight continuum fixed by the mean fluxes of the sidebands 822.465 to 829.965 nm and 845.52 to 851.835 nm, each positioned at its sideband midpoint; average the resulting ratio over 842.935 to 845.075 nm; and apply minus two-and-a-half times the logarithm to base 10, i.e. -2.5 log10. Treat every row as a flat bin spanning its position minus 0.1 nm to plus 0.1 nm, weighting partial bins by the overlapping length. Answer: 0.01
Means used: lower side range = 32.7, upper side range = 30.5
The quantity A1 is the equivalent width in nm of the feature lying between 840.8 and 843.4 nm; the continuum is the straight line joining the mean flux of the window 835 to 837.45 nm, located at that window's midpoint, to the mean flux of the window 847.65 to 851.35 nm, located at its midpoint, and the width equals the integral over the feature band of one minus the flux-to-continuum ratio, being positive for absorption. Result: -0.04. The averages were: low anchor 31.8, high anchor 30.2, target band 31.6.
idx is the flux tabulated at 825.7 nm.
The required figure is 33.75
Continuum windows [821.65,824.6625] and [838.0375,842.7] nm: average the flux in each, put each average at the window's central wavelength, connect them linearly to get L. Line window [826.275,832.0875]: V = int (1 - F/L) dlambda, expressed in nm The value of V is 0.02 nm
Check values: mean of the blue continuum 32.7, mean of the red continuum 31.8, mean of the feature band 32.3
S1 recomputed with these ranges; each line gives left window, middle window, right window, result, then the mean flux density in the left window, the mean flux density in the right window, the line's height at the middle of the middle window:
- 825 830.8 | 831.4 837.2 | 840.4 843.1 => 0.01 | 32.4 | 31.8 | 32.1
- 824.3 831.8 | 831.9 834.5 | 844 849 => 0.01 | 32.4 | 31.1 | 32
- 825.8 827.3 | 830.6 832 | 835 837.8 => 0.02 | 33.2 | 31.7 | 32.5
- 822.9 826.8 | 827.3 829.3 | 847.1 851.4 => 0.01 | 32.9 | 30.4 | 32.5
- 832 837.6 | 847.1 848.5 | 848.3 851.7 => -0.05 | 31.7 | 30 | 30.2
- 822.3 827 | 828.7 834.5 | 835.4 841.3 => 0.02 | 32.9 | 31.8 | 32.3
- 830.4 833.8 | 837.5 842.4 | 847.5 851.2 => -0.02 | 31.8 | 30.3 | 31.1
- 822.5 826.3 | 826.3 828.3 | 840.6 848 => -0.01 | 32.8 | 31.2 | 32.5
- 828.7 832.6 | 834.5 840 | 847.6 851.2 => -0.01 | 31.9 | 30.2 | 31.3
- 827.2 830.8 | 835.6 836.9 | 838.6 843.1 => 0.00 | 32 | 31.8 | 31.9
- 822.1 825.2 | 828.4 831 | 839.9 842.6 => 0.03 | 32.9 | 32.1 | 32.6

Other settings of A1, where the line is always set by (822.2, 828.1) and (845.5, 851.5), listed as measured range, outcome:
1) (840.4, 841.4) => -0.040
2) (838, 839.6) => 0.012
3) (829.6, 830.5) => 0.023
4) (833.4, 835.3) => 0.022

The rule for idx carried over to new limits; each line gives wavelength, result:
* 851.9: 31.06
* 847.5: 32.87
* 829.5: 32.52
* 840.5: 31.7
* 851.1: 31.89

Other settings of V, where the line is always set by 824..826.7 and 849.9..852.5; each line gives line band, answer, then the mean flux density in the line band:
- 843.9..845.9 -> -0.01 nm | 30.9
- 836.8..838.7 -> 0.02 nm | 31.3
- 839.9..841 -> -0.05 nm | 32.7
